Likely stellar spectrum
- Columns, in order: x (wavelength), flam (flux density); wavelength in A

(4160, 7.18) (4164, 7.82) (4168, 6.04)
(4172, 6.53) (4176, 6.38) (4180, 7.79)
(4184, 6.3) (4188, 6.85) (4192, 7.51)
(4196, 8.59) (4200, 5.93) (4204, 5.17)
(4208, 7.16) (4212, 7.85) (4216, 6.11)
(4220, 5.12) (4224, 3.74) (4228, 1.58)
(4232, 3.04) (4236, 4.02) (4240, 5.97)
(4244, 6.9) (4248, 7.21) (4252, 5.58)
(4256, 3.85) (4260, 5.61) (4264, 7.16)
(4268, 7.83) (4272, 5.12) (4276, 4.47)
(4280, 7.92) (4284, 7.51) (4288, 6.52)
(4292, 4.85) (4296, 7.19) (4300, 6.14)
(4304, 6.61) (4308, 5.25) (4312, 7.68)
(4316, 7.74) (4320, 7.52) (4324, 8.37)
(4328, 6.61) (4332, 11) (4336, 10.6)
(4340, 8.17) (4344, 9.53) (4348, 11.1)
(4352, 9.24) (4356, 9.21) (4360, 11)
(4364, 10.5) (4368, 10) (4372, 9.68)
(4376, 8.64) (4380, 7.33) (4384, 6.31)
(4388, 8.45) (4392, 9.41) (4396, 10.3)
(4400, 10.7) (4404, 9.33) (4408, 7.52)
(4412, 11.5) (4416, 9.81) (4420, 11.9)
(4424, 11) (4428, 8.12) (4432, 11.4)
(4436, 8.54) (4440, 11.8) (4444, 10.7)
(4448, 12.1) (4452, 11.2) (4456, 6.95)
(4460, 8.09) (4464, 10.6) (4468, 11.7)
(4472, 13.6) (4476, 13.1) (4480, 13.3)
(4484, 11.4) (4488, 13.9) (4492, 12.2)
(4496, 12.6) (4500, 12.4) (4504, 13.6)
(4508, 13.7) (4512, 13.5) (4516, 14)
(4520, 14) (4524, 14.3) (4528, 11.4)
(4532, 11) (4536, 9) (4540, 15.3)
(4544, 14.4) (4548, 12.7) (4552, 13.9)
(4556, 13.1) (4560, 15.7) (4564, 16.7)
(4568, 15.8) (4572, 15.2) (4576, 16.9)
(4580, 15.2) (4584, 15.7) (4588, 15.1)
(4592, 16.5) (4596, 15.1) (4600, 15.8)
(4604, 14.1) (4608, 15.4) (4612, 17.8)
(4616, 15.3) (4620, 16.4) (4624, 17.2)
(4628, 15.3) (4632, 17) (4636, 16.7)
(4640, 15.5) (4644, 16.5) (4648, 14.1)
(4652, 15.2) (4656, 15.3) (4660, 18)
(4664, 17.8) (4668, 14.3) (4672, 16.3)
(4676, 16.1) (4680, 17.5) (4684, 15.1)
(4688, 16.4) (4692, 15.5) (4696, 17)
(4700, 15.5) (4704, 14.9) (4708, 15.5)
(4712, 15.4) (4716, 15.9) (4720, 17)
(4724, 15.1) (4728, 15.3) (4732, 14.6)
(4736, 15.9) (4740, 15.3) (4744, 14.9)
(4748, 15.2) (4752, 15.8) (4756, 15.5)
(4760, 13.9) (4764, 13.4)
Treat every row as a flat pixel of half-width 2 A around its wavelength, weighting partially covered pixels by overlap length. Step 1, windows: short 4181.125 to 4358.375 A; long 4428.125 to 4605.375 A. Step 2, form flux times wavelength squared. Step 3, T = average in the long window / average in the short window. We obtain 2.16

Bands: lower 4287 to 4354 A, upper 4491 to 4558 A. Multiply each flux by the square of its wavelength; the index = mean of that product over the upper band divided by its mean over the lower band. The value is 1.80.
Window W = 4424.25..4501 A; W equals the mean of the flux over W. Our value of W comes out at 11.2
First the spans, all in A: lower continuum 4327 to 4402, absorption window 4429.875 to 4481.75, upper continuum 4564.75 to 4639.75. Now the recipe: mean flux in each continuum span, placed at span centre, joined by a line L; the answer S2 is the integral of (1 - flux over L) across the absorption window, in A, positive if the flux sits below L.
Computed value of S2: 4.0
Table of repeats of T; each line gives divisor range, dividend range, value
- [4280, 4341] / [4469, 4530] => 1.91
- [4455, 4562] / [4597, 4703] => 1.35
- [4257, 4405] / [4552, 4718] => 2.23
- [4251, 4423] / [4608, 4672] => 2.25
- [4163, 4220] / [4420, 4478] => 1.78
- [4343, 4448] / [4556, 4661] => 1.78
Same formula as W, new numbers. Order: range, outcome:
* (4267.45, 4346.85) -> 7.36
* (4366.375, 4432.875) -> 9.46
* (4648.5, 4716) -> 15.9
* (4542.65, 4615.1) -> 15.3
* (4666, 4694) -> 15.9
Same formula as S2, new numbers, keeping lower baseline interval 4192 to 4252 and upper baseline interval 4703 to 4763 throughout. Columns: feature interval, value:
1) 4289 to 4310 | 3.22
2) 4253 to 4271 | 1.14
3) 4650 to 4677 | -4.12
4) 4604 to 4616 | -2.74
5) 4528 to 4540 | 0.46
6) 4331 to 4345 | -3.41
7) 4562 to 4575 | -4.01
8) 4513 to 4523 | -2.42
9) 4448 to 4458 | 0.33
